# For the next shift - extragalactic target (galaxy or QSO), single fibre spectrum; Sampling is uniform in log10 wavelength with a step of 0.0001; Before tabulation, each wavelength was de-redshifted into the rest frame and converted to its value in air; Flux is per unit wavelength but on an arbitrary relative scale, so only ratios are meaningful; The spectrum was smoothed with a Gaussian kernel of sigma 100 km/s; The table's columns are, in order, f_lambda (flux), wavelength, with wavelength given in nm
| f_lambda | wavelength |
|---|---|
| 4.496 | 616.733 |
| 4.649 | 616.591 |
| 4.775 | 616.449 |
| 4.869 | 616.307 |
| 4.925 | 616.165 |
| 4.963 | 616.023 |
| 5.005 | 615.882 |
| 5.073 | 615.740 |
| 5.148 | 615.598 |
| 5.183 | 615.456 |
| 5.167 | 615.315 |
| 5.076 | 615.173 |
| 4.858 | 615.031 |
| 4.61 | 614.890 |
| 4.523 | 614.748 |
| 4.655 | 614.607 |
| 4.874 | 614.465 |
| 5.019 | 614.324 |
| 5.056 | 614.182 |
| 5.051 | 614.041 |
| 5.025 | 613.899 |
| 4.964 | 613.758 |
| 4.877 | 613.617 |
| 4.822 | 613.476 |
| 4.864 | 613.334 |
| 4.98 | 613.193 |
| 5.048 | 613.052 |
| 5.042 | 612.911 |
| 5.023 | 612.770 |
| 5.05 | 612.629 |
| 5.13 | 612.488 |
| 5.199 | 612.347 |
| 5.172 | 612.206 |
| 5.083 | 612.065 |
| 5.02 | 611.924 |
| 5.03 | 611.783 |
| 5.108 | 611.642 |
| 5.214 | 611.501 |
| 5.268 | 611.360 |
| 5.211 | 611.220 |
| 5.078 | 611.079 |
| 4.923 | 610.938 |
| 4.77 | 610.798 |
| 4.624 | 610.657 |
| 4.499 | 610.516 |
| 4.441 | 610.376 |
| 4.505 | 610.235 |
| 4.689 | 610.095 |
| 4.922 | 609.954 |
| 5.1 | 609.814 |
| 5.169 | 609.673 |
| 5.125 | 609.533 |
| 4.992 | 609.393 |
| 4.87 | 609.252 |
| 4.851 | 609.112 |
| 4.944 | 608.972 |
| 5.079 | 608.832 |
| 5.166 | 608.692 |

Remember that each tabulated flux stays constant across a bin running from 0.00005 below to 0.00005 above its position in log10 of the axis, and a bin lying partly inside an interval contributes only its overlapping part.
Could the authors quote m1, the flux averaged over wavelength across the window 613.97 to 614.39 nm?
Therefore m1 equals 5.04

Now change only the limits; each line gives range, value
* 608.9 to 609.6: 4.96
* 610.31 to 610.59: 4.47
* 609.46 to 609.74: 5.16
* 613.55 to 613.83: 4.93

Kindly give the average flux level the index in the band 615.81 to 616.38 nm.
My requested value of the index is 4.94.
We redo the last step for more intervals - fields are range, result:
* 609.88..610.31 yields 4.71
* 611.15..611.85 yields 5.17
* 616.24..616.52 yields 4.82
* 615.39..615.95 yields 5.1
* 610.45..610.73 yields 4.55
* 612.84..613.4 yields 4.99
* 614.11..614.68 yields 4.9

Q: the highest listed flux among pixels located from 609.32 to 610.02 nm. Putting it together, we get 5.169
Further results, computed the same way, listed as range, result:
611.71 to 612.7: 5.199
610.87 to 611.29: 5.211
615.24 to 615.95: 5.183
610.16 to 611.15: 5.078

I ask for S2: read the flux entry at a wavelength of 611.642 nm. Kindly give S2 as 5.108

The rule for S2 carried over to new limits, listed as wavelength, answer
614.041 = 5.051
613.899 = 5.025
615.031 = 4.858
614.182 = 5.056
